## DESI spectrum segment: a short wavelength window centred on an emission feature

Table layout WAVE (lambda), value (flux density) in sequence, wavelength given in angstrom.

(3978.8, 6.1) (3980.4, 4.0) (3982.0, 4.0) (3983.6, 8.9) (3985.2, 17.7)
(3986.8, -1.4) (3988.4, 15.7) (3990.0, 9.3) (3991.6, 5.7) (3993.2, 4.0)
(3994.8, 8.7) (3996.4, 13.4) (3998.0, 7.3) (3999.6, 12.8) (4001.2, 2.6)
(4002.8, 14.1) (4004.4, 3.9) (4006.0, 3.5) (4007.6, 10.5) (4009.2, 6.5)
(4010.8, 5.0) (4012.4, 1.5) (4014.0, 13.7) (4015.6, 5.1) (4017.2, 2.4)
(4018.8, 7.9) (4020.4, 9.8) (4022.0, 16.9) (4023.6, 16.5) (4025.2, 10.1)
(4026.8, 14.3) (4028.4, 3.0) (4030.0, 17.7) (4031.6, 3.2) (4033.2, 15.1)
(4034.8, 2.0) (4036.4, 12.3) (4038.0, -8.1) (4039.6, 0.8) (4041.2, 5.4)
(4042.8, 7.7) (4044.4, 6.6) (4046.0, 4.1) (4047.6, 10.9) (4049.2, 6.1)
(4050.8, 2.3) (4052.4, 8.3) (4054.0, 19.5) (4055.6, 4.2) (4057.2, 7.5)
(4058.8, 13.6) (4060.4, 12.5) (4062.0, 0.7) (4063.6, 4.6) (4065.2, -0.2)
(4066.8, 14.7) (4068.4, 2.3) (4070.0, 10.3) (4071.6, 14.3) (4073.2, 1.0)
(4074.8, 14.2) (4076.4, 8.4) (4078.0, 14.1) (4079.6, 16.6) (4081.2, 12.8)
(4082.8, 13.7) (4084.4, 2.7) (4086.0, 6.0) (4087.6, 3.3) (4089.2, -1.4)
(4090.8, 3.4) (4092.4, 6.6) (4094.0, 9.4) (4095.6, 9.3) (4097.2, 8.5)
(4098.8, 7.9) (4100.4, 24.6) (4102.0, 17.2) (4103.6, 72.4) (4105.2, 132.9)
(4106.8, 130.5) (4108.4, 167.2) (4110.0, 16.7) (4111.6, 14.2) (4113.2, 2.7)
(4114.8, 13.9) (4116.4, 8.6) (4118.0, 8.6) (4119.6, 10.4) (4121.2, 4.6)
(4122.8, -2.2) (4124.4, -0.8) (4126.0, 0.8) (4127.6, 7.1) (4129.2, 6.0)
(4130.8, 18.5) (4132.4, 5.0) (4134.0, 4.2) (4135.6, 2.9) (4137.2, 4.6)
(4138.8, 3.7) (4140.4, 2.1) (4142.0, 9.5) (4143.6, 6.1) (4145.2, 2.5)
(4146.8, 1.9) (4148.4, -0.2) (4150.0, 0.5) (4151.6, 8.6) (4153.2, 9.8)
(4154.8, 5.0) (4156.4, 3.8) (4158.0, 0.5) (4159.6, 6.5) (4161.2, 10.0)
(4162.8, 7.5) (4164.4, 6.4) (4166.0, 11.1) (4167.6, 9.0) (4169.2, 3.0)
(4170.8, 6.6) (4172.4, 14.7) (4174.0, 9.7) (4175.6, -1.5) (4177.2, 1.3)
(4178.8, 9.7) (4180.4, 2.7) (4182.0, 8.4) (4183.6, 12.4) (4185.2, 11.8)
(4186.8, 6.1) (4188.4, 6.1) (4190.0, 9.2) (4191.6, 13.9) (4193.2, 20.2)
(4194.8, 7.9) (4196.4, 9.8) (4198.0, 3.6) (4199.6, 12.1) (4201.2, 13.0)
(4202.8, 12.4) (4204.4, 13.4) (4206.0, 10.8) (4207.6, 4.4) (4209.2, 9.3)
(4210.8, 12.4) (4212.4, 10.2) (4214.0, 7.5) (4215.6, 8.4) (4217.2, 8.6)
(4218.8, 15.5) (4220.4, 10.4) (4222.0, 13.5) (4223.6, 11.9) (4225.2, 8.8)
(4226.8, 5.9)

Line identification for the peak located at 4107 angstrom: [O II] 3727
